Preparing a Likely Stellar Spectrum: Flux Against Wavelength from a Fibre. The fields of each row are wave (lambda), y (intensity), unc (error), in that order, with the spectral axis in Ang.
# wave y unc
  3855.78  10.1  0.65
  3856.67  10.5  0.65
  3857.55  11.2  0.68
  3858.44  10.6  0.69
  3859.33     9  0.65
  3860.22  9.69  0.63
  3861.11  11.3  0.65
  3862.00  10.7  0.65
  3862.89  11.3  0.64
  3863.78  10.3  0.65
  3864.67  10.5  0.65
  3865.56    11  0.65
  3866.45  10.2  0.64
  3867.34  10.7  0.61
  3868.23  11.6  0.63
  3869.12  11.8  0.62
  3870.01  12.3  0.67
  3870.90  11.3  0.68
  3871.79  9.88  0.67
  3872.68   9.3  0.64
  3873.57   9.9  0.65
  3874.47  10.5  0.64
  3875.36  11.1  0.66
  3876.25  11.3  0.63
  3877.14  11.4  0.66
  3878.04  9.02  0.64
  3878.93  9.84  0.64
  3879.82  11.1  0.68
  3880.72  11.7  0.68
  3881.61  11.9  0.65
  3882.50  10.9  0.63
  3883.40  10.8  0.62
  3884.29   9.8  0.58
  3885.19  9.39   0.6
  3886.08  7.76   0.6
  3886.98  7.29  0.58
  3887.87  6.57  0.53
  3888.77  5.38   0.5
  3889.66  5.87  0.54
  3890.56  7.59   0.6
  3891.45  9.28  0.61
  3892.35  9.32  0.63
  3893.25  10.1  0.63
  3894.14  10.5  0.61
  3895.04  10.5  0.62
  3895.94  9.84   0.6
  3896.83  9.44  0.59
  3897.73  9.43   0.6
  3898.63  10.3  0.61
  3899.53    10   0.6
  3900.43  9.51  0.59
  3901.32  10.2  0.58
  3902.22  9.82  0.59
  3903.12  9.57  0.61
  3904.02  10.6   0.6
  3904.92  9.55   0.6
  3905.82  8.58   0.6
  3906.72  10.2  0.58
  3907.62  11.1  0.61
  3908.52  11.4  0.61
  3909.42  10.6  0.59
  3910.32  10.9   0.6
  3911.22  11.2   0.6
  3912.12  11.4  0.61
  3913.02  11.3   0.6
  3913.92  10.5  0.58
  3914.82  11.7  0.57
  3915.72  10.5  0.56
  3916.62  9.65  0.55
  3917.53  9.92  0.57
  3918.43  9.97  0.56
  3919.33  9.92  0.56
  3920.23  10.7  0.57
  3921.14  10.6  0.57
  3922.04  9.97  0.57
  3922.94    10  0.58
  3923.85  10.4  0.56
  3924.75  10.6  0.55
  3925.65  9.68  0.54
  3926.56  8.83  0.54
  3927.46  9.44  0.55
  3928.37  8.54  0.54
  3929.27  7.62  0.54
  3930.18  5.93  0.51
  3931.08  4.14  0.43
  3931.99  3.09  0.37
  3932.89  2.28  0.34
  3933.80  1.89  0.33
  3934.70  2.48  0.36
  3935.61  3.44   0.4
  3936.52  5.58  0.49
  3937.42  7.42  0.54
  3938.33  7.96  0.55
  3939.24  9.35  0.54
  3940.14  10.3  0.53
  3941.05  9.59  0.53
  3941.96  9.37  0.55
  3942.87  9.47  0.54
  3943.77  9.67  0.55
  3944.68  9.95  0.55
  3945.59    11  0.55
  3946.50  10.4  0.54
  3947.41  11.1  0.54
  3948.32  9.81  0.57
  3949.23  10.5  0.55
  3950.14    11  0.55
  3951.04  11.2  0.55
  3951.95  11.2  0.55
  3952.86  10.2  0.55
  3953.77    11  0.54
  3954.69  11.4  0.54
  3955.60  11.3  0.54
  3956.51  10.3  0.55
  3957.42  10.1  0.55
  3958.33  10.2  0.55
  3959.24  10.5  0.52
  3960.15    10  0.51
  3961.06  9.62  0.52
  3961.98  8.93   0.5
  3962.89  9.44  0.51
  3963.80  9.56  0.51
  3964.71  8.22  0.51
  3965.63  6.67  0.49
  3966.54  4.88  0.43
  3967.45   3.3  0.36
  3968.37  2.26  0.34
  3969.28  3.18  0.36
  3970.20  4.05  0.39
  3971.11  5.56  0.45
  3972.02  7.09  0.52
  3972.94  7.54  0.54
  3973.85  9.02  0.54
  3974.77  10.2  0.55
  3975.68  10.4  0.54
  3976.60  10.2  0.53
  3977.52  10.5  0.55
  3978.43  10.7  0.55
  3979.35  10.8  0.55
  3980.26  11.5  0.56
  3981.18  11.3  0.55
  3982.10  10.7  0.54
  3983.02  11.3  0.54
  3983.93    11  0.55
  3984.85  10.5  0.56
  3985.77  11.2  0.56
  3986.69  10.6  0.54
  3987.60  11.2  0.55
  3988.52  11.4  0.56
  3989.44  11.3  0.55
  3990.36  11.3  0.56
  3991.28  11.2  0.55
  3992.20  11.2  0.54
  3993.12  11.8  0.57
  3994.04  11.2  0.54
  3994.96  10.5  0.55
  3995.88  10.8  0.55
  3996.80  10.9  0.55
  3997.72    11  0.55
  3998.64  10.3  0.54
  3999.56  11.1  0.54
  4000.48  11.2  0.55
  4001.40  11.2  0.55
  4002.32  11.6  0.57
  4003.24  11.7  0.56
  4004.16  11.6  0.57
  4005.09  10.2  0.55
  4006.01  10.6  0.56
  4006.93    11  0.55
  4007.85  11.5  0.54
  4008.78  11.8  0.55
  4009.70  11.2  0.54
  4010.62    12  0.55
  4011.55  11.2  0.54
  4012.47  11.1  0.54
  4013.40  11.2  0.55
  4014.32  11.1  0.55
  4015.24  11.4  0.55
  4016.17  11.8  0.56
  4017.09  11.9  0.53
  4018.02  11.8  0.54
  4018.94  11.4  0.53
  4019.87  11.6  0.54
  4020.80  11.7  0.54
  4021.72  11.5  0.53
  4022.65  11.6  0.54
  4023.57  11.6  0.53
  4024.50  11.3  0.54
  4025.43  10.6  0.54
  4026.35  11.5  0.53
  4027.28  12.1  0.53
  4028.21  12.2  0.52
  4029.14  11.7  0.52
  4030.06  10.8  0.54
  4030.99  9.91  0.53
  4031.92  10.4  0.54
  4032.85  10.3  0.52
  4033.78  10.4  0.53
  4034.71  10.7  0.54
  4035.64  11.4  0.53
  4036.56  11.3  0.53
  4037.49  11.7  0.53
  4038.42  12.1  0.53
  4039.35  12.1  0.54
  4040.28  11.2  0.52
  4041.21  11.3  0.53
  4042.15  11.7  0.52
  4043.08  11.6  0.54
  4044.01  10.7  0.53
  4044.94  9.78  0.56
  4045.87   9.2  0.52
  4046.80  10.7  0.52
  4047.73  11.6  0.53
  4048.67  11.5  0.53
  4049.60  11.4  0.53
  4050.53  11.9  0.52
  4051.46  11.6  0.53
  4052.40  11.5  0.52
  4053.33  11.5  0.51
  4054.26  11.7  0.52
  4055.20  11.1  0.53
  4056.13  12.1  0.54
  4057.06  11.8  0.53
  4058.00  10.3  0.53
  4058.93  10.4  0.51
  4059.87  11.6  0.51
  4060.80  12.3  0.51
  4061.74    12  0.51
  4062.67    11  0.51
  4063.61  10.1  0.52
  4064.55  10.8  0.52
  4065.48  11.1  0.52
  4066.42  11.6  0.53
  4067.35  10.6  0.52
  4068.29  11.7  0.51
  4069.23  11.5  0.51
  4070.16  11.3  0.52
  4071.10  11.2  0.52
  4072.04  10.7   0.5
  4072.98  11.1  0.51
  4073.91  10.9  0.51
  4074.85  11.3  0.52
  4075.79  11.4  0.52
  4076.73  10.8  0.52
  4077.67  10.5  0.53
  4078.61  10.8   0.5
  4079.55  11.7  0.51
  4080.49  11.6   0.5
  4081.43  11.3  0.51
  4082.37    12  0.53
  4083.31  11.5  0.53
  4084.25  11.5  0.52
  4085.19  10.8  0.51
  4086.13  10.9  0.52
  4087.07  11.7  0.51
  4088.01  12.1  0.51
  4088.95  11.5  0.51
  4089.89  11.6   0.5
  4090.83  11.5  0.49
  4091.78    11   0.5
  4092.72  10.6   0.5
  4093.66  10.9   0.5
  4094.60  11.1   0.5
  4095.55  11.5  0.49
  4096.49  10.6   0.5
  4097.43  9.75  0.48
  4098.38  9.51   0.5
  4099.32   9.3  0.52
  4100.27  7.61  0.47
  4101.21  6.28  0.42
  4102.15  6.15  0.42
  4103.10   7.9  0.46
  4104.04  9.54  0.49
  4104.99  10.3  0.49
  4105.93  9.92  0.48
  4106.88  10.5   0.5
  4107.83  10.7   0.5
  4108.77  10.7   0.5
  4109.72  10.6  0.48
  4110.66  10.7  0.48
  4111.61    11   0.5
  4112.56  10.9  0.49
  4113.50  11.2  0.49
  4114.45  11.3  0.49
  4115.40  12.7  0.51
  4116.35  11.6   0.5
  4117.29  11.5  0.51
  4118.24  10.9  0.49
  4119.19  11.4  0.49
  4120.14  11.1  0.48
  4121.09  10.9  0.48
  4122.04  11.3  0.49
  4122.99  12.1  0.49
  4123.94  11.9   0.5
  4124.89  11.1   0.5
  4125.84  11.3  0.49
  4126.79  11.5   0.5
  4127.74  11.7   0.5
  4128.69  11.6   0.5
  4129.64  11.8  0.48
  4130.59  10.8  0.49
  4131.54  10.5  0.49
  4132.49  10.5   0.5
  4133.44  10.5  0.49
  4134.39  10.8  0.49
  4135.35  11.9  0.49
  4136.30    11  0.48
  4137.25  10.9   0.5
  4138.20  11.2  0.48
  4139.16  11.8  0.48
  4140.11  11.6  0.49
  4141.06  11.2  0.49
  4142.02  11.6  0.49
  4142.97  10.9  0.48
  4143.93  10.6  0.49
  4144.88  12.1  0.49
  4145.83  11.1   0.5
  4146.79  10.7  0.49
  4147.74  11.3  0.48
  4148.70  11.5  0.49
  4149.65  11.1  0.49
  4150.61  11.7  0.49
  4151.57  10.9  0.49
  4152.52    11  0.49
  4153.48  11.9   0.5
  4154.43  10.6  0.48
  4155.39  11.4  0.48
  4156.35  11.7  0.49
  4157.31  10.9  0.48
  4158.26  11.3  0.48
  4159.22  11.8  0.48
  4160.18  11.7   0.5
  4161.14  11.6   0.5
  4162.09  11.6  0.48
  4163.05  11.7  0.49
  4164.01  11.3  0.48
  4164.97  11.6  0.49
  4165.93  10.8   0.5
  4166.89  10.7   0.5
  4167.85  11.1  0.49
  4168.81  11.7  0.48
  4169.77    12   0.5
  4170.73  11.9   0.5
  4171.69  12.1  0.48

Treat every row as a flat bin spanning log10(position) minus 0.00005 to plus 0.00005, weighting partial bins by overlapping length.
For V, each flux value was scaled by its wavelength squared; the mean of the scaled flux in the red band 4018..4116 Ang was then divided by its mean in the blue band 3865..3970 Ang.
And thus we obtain 1.3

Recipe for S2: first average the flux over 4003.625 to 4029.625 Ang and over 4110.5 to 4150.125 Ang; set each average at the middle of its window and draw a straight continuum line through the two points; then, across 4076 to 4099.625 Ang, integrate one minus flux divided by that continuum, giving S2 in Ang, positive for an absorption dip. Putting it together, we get 0.6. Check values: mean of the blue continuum 11.4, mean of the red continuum 11.3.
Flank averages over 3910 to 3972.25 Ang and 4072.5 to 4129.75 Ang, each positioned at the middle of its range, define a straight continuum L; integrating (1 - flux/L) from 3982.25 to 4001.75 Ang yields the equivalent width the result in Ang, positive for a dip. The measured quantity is -3.52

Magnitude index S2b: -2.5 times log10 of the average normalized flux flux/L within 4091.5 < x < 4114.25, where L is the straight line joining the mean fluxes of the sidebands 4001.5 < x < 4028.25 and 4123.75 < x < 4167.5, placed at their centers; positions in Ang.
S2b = 0.14 mag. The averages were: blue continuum 11.4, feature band 9.94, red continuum 11.3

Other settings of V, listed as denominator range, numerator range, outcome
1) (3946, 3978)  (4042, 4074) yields 1.32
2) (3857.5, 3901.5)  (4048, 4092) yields 1.25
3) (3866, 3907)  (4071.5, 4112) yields 1.19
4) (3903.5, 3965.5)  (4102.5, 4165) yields 1.32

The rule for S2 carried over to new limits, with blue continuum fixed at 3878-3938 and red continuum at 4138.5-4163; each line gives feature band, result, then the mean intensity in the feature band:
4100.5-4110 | 1.5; 9.19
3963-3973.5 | 4.1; 5.83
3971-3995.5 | -1.9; 10.5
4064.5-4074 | -0.5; 11.2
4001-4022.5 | -3.0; 11.4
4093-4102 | 1.1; 9.52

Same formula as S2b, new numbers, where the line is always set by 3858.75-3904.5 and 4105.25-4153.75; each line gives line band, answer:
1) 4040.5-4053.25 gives -0.034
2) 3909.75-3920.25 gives -0.053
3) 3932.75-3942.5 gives 0.497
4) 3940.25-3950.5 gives 0.013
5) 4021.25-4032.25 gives -0.059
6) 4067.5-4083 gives -0.029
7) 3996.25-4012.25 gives -0.061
